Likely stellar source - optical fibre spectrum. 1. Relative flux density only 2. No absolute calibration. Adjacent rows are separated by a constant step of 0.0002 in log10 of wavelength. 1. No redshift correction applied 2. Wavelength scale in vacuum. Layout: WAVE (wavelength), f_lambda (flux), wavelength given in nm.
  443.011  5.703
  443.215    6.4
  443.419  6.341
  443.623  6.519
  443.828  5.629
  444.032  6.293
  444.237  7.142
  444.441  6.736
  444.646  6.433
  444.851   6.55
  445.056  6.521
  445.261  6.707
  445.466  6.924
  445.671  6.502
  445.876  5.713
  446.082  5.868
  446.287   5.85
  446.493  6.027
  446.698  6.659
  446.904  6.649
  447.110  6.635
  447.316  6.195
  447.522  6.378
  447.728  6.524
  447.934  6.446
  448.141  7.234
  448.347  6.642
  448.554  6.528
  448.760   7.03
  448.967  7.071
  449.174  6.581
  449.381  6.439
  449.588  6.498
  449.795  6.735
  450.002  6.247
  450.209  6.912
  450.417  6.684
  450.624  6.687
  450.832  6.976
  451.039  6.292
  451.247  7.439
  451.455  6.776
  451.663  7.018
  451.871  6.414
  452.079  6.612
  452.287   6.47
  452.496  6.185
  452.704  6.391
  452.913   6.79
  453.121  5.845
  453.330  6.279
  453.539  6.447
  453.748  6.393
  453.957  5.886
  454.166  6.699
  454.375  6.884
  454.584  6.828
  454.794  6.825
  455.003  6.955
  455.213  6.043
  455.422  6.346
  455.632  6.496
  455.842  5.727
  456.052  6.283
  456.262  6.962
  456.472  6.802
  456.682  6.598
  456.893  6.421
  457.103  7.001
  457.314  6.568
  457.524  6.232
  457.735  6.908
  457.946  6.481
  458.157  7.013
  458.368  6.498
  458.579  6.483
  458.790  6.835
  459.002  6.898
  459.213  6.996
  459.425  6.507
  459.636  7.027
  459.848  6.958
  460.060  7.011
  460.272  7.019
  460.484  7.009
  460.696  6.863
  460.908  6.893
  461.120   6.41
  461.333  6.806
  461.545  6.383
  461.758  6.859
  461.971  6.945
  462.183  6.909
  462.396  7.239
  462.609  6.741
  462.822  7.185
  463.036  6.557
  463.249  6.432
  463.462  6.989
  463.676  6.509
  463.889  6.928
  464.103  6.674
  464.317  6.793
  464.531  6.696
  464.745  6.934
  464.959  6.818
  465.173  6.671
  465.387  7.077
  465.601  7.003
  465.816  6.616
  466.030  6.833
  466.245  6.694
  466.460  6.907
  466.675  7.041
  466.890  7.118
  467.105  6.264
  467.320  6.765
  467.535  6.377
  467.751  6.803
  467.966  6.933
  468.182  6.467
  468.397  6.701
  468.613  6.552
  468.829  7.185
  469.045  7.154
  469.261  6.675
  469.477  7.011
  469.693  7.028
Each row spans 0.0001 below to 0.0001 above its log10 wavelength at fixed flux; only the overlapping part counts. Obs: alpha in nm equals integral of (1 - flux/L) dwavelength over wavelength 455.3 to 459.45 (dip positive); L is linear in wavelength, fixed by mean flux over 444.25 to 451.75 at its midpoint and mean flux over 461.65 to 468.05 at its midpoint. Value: 0.07 nm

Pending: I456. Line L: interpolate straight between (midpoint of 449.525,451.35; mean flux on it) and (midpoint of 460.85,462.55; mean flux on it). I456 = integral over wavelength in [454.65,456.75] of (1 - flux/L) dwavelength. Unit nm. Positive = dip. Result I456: 0.08 nm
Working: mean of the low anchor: 6.73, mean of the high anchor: 6.8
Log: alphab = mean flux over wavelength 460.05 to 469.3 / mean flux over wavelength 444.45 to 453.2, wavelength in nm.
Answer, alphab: 1.0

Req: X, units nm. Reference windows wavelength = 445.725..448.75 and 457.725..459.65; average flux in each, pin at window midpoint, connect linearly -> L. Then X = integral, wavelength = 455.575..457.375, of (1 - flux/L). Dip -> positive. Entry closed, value 0.04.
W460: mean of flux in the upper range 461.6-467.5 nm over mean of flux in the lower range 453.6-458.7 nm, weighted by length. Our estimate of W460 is 1.04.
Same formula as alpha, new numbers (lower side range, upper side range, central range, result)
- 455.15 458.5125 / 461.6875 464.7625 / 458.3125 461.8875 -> -0.063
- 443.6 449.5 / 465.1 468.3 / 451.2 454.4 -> 0.036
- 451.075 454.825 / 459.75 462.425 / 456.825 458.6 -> 0.026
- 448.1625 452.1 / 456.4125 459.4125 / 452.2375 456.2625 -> 0.170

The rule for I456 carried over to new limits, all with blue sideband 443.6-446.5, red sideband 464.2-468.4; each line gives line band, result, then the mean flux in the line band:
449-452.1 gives -0.11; 6.7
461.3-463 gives -0.04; 6.87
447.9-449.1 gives -0.08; 6.84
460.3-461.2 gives -0.02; 6.83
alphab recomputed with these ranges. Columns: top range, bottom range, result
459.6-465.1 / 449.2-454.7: 1.04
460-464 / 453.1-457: 1.05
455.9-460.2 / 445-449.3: 1.03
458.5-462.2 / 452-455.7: 1.06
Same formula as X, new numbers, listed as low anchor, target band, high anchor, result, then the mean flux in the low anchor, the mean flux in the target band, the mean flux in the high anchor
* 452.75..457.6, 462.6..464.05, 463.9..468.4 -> -0.01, 6.49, 6.76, 6.78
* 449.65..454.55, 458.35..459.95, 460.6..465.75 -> -0.02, 6.57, 6.79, 6.8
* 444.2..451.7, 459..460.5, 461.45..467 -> -0.04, 6.59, 6.93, 6.83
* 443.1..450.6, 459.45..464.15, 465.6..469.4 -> -0.09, 6.51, 6.83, 6.78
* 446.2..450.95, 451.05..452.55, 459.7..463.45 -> -0.01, 6.59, 6.69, 6.84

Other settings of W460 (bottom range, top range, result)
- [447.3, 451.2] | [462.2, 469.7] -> 1.02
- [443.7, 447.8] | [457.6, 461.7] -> 1.06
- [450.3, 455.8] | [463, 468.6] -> 1.03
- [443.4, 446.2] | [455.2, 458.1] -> 1.01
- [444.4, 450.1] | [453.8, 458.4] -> 1.01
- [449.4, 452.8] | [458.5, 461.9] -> 1.03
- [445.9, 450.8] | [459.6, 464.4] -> 1.04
